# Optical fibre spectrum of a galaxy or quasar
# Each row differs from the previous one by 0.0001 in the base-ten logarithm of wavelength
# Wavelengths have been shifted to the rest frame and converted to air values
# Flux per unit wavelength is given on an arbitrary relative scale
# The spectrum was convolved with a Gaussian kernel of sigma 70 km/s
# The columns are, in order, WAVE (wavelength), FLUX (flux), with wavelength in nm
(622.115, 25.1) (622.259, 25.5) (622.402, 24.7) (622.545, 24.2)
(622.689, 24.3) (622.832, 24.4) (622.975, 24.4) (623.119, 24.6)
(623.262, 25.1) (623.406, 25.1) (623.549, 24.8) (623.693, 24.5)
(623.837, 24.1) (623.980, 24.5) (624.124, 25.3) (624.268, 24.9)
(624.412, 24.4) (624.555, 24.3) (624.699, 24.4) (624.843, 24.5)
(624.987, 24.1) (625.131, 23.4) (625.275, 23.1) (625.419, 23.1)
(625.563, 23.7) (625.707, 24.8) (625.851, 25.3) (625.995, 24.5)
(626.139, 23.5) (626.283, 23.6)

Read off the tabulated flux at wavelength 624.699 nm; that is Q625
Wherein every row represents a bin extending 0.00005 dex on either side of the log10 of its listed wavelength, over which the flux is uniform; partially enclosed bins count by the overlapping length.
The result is 24.4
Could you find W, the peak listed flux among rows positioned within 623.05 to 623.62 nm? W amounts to 25.1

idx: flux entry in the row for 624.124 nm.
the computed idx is 25.3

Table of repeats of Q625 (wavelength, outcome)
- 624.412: 24.4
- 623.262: 25.1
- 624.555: 24.3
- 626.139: 23.5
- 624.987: 24.1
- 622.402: 24.7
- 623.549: 24.8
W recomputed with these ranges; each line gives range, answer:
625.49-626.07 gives 25.3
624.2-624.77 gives 24.9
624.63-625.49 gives 24.5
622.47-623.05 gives 24.4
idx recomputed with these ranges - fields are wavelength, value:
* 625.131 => 23.4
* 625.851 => 25.3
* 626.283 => 23.6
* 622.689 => 24.3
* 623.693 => 24.5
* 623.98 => 24.5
